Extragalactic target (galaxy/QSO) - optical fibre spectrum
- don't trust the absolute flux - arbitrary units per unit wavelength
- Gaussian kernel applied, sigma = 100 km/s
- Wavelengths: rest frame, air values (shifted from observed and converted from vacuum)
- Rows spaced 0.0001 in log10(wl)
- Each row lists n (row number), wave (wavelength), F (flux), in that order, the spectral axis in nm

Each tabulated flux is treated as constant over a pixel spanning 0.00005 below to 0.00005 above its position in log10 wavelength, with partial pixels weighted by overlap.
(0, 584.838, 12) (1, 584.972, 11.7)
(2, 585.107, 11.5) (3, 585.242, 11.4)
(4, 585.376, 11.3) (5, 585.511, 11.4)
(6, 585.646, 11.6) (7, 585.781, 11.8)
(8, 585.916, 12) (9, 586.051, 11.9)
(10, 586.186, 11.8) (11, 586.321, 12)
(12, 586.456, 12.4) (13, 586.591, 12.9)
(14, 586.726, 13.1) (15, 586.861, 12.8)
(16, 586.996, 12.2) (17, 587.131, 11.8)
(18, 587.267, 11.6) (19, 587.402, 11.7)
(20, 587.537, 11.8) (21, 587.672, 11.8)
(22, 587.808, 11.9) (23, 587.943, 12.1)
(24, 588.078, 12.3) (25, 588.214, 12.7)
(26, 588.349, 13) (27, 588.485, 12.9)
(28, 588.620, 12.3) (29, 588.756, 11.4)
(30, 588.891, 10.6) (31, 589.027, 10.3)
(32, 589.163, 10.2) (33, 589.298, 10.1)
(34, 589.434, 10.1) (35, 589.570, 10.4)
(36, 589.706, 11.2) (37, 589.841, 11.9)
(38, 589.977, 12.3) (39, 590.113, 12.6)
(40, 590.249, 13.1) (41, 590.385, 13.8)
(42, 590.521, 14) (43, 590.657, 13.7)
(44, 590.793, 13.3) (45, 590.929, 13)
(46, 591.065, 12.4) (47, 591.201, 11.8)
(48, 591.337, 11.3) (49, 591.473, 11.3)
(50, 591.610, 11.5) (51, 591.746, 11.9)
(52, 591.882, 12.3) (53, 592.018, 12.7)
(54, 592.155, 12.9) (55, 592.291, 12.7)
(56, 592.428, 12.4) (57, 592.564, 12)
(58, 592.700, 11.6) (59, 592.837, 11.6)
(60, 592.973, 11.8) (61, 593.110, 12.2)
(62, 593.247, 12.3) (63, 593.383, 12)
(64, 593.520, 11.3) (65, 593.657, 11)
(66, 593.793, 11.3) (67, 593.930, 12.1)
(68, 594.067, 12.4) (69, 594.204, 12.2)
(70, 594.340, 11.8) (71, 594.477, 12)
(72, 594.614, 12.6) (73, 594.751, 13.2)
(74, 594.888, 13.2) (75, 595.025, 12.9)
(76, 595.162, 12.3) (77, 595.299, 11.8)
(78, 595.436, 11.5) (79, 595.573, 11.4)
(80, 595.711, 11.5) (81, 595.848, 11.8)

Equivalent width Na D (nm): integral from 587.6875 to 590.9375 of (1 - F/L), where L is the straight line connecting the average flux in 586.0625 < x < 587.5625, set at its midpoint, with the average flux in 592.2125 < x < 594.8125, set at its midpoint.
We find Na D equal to 0.03 nm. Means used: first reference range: 12.2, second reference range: 12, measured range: 12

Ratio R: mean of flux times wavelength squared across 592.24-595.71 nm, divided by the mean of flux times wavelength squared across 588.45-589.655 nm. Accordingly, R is 1.1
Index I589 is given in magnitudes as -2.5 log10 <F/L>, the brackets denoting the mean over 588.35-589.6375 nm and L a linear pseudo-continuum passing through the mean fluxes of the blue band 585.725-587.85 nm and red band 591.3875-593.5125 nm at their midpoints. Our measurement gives 0.10 mag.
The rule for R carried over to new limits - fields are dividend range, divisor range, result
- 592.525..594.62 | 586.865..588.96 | 1.01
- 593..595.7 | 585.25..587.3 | 1.03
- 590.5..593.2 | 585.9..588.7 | 1.02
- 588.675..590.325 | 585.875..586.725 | 0.92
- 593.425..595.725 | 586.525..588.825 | 1.01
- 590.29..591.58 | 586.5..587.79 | 1.06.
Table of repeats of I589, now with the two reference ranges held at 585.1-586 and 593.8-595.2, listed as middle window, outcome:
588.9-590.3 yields 0.07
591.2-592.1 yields 0.03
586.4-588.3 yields -0.04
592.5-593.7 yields 0.05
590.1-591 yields -0.12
